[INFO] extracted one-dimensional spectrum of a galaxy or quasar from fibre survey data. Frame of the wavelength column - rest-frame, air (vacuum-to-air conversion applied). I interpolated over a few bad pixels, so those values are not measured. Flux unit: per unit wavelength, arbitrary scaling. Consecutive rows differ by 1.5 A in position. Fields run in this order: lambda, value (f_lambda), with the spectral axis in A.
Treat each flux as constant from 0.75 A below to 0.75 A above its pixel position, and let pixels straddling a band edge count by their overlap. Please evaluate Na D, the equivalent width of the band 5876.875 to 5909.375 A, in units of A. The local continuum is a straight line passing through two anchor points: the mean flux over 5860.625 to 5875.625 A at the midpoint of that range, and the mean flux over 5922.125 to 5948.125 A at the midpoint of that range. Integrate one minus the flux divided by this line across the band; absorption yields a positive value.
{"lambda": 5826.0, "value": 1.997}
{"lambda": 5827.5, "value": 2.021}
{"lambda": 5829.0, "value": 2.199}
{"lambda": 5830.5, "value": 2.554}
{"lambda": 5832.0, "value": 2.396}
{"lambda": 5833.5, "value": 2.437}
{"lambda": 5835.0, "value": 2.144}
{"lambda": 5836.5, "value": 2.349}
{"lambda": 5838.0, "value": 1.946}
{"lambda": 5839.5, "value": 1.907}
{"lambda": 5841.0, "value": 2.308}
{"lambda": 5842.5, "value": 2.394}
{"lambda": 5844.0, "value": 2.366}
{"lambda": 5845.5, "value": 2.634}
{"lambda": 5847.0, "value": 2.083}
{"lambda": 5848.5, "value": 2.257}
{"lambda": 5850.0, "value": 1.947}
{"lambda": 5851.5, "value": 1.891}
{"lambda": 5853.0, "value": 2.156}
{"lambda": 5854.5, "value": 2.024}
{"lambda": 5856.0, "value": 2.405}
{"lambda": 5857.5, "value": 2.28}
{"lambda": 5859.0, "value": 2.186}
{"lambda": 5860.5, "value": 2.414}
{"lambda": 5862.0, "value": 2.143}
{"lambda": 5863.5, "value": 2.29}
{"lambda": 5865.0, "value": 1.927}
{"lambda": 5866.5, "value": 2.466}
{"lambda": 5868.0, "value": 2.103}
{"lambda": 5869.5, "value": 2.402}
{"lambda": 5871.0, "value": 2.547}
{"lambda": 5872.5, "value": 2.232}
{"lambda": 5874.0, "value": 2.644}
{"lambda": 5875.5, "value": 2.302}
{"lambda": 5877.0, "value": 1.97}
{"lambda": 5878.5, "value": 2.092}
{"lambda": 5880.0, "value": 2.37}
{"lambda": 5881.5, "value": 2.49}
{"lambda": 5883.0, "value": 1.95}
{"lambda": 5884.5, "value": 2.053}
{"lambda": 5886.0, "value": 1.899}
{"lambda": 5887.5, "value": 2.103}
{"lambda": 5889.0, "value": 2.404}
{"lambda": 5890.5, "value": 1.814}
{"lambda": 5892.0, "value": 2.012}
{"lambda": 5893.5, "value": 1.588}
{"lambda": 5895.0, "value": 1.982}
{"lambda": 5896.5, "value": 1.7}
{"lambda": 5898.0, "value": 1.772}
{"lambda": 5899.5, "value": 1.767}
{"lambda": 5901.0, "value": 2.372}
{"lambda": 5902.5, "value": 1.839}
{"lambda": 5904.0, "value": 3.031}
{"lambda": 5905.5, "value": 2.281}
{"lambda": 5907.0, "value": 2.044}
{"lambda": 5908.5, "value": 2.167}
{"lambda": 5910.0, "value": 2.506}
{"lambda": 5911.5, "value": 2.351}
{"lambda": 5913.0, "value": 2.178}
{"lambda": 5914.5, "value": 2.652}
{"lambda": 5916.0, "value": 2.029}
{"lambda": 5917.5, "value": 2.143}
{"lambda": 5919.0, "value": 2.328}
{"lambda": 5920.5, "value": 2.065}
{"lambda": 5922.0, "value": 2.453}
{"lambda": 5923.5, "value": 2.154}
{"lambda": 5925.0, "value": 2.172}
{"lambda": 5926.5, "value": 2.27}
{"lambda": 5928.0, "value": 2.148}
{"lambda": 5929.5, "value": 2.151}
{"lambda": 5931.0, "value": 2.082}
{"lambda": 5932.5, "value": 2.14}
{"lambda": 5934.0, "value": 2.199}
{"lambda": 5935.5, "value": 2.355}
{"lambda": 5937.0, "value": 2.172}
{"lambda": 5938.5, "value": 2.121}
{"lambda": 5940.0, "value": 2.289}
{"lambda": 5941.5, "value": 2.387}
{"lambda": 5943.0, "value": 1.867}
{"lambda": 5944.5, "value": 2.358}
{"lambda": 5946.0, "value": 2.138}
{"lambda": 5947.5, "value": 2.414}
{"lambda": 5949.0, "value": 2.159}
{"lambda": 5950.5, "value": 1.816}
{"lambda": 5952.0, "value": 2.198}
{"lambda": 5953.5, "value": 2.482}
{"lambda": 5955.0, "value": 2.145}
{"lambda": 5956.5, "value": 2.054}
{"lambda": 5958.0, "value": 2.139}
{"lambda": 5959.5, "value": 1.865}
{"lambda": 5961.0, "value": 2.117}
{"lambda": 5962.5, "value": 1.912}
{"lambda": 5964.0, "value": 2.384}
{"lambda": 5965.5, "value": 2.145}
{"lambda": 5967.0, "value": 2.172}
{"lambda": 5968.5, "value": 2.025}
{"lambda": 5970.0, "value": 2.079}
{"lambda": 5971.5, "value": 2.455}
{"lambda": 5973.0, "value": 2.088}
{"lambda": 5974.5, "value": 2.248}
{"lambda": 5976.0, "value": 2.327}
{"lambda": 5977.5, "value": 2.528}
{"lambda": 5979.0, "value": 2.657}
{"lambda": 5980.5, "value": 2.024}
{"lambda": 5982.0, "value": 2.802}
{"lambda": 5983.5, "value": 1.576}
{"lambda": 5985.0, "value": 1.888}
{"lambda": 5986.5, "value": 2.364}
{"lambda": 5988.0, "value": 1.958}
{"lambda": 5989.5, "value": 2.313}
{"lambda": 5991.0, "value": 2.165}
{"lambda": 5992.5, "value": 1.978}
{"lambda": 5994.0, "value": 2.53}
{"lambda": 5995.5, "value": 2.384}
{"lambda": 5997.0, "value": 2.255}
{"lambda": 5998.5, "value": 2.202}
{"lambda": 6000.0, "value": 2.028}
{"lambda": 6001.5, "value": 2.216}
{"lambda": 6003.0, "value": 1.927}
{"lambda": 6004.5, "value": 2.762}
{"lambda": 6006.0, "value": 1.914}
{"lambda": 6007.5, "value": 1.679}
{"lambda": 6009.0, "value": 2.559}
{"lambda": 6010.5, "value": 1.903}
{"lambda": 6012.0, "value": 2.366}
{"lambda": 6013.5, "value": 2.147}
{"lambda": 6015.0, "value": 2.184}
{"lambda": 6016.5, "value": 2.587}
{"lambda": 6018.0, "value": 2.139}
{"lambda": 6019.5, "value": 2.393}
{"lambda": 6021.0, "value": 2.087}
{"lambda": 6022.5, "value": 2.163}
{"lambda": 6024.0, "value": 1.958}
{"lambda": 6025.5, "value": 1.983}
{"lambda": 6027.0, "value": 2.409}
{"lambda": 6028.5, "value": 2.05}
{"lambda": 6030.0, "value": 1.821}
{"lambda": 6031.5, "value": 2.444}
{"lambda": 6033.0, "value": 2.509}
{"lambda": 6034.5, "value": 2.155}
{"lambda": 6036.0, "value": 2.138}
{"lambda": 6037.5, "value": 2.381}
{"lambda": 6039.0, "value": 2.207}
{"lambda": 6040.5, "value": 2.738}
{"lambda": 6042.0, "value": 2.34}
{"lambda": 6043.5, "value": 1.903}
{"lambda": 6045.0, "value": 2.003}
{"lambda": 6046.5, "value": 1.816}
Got 2.7 A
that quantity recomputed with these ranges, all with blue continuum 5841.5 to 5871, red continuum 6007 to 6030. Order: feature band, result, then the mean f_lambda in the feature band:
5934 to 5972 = 0.48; 2.17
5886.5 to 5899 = 1.71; 1.92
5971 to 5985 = -0.58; 2.28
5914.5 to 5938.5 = 0.05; 2.2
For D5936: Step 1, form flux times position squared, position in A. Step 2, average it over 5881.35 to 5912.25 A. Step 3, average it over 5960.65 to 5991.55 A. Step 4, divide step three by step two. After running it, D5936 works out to 1.08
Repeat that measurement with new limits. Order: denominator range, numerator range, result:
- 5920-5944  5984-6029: 1.02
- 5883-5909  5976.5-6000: 1.13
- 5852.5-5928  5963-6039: 1.05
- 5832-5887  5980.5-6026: 1.03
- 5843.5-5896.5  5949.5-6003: 1.04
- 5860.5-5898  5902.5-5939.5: 1.06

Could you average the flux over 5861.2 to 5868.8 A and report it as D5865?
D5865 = 2.19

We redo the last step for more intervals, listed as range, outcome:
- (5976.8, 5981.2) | 2.41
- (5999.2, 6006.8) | 2.17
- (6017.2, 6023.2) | 2.2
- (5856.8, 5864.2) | 2.26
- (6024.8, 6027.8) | 2.2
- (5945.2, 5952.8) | 2.15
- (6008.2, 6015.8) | 2.23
